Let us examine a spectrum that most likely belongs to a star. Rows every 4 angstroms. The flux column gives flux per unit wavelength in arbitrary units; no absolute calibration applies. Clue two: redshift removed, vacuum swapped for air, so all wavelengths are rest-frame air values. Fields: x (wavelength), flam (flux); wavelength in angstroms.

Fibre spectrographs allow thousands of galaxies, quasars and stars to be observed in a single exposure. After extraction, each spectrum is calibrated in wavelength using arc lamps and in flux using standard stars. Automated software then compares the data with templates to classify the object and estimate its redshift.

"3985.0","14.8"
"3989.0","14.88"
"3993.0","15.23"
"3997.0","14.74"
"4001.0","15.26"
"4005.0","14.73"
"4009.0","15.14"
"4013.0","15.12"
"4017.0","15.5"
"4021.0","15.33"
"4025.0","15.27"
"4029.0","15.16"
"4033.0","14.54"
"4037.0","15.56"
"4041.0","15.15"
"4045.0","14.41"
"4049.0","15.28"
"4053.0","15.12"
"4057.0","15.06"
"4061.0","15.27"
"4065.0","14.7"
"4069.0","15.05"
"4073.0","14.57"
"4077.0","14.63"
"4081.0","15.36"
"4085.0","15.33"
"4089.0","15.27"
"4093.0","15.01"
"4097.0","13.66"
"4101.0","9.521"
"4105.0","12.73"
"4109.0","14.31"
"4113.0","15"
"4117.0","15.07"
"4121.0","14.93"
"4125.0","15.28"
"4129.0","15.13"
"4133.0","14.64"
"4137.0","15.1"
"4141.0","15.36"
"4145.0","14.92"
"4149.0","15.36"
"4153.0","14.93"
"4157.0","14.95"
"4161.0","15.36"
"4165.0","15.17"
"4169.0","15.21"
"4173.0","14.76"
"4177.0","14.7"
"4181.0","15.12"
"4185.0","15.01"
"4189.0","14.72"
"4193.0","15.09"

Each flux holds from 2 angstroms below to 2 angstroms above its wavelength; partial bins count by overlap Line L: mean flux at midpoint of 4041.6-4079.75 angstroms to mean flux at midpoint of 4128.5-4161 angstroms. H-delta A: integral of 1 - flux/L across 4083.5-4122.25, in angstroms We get 2.4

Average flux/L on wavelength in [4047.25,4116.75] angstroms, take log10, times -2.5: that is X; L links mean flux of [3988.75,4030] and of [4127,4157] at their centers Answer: 0.05 mag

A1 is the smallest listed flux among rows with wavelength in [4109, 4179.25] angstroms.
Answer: 14.31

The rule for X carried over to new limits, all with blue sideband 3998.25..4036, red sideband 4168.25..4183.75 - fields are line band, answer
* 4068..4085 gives 0.008 mag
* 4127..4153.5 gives -0.007 mag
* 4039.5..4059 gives 0.006 mag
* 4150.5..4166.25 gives -0.011 mag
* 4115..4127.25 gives -0.007 mag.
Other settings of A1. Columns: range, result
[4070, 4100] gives 13.66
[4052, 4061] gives 15.06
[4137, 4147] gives 14.92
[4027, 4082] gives 14.41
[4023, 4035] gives 14.54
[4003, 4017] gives 14.73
